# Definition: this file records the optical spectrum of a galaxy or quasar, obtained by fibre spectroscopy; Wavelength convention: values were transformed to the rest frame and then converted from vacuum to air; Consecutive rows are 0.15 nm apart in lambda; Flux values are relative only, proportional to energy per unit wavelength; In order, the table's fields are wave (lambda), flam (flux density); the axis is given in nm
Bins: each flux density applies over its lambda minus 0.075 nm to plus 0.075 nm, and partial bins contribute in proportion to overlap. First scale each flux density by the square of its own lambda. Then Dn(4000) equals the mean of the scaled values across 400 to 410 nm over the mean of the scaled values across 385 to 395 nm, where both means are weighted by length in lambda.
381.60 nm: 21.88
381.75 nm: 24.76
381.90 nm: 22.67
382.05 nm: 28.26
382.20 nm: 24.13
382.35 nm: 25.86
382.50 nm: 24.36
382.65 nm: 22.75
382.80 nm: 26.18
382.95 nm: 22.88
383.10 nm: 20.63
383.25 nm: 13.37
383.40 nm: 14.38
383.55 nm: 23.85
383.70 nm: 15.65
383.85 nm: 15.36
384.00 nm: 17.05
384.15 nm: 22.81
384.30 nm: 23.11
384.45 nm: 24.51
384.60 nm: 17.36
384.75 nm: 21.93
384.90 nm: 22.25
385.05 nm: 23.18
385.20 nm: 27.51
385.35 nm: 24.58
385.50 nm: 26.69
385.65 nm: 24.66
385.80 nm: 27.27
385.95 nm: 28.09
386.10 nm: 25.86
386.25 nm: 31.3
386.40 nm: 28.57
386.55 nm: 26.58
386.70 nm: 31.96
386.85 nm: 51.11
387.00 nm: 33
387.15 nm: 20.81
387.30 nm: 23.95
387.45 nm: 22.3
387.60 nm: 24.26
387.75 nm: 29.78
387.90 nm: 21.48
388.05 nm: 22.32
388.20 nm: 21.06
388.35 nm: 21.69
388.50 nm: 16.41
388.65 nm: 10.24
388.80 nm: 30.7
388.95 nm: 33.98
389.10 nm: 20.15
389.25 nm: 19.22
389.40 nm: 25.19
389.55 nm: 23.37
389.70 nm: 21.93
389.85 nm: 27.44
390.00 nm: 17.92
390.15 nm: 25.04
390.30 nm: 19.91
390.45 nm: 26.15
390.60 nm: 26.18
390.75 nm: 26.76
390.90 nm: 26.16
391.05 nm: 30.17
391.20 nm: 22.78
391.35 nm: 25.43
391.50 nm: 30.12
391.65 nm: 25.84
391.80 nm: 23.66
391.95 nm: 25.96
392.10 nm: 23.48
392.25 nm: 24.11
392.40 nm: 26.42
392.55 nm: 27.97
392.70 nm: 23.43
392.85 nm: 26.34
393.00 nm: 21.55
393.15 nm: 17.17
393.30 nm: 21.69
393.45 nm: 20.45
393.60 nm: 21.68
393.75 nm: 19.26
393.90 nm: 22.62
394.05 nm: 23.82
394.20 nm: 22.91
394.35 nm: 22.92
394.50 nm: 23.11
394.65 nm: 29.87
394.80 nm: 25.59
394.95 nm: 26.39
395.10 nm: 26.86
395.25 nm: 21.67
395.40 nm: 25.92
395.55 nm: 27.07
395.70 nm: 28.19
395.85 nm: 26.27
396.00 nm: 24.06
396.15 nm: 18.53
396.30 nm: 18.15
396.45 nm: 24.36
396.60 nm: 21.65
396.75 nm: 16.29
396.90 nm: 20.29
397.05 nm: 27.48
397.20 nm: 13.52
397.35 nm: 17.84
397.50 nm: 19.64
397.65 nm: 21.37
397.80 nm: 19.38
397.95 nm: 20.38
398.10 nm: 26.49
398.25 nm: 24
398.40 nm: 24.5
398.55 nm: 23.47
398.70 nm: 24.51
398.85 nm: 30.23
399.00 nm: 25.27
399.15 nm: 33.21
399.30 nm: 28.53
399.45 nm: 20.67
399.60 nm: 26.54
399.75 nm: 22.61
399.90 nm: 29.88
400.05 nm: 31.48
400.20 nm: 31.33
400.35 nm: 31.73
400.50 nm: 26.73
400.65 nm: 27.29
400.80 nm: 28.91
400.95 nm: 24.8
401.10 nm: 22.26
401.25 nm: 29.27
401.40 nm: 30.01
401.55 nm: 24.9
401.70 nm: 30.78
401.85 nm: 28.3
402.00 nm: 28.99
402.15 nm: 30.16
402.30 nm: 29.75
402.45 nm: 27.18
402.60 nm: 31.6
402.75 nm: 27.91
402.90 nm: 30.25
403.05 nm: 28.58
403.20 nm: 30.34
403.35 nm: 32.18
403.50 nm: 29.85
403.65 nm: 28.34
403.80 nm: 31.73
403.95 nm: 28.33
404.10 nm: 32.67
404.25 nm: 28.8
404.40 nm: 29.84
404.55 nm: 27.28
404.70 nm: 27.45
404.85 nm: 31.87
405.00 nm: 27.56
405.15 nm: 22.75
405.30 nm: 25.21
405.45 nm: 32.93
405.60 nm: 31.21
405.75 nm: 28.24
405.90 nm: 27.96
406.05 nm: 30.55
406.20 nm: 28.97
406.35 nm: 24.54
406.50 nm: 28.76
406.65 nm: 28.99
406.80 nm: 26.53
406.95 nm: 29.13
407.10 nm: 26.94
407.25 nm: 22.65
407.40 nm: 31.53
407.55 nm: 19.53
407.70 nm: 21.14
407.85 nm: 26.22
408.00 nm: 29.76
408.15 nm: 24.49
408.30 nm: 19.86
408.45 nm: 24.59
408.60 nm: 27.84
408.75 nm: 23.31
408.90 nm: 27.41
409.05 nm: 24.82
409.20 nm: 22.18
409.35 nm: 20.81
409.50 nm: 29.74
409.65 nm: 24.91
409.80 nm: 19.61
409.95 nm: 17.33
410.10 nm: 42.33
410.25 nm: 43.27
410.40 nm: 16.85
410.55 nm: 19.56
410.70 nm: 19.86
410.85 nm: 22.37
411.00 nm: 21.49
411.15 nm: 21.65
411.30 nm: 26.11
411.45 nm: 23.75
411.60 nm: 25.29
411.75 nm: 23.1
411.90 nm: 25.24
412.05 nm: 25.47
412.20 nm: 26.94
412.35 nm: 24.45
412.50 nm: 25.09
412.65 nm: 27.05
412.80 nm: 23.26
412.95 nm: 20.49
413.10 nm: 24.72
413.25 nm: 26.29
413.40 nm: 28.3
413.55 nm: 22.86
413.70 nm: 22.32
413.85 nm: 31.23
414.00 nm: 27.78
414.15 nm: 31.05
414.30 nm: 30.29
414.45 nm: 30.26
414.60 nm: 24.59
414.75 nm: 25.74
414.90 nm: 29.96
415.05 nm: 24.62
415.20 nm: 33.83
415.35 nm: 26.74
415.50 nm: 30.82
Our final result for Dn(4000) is 1.19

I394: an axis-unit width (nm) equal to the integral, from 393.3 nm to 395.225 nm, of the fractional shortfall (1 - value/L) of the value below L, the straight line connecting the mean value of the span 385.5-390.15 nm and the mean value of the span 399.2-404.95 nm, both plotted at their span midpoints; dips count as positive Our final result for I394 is 0.23 nm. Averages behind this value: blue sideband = 25.4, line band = 23.7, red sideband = 28.7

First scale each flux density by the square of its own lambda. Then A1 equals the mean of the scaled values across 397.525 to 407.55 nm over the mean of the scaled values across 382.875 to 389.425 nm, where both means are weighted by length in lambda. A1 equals 1.26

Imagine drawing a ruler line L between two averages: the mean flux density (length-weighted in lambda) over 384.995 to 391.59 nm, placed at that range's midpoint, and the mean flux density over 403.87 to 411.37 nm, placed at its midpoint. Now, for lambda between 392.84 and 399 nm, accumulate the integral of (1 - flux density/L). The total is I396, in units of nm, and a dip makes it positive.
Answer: 0.72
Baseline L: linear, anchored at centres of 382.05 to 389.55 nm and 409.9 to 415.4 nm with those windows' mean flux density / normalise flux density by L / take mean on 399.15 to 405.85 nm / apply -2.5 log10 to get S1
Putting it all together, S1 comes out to -0.136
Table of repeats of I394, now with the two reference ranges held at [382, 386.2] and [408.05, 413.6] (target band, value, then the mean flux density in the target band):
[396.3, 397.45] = 0.174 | 20.1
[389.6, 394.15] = -0.152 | 24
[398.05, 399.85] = -0.157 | 25.9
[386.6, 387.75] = -0.335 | 29.6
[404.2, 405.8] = -0.277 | 28.5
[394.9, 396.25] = -0.074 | 24.8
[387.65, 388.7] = 0.102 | 20.8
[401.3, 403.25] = -0.411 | 29.1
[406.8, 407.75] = -0.037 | 25.4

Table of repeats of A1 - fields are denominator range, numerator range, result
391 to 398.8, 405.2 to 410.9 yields 1.19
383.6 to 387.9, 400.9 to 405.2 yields 1.24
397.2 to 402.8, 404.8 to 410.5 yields 1.05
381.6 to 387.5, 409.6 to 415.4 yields 1.22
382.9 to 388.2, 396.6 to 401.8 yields 1.11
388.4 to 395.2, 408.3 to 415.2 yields 1.18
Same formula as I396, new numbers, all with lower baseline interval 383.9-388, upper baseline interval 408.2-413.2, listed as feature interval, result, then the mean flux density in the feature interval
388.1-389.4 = 0.195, 21.9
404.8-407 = -0.307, 28.3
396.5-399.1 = 0.309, 22.3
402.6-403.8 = -0.236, 29.9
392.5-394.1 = 0.205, 22.3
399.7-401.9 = -0.260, 28.1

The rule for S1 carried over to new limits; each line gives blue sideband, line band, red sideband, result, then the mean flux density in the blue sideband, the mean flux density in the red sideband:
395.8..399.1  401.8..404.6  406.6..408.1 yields -0.21 mag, 22.2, 26.2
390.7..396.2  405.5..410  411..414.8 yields -0.02 mag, 24.5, 25.6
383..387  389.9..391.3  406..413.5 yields 0.00 mag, 24.4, 25.3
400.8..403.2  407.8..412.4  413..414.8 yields 0.11 mag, 28.4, 27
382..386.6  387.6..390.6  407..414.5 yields 0.03 mag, 23.2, 25.3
